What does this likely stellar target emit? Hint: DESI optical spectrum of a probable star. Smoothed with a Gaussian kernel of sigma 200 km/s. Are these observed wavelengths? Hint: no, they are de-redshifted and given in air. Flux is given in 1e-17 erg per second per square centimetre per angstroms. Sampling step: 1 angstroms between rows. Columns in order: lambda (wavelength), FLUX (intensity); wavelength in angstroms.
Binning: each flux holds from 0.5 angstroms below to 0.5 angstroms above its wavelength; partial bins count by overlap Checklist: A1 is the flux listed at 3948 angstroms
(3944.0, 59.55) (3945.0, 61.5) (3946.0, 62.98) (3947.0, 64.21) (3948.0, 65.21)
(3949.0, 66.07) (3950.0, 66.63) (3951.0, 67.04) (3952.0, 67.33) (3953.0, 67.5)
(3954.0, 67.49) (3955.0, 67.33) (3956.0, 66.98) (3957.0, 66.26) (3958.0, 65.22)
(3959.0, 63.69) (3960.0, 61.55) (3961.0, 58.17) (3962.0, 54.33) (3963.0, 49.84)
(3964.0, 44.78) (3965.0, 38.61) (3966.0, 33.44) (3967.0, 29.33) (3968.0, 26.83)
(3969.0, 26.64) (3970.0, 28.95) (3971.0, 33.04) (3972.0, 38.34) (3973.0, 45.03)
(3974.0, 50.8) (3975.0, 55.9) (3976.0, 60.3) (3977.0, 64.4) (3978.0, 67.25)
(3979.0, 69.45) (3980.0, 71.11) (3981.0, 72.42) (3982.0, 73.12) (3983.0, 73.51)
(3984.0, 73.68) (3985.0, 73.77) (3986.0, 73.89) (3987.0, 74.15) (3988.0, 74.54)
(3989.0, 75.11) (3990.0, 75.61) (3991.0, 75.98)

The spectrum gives 65.21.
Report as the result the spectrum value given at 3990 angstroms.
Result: 75.61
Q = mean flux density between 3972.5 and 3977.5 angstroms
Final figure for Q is 55.3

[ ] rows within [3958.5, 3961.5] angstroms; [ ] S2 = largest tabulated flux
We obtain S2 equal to 63.69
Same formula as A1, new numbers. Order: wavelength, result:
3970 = 28.95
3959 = 63.69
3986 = 73.89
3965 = 38.61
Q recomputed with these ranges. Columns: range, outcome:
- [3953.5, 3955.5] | 67.4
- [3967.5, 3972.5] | 30.8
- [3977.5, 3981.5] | 70.1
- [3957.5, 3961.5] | 62.2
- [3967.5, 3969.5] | 26.7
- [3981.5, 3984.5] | 73.4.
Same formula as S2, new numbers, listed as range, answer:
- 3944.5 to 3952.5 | 67.33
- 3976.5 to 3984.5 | 73.68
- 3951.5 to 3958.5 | 67.5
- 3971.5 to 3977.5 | 64.4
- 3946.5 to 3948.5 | 65.21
